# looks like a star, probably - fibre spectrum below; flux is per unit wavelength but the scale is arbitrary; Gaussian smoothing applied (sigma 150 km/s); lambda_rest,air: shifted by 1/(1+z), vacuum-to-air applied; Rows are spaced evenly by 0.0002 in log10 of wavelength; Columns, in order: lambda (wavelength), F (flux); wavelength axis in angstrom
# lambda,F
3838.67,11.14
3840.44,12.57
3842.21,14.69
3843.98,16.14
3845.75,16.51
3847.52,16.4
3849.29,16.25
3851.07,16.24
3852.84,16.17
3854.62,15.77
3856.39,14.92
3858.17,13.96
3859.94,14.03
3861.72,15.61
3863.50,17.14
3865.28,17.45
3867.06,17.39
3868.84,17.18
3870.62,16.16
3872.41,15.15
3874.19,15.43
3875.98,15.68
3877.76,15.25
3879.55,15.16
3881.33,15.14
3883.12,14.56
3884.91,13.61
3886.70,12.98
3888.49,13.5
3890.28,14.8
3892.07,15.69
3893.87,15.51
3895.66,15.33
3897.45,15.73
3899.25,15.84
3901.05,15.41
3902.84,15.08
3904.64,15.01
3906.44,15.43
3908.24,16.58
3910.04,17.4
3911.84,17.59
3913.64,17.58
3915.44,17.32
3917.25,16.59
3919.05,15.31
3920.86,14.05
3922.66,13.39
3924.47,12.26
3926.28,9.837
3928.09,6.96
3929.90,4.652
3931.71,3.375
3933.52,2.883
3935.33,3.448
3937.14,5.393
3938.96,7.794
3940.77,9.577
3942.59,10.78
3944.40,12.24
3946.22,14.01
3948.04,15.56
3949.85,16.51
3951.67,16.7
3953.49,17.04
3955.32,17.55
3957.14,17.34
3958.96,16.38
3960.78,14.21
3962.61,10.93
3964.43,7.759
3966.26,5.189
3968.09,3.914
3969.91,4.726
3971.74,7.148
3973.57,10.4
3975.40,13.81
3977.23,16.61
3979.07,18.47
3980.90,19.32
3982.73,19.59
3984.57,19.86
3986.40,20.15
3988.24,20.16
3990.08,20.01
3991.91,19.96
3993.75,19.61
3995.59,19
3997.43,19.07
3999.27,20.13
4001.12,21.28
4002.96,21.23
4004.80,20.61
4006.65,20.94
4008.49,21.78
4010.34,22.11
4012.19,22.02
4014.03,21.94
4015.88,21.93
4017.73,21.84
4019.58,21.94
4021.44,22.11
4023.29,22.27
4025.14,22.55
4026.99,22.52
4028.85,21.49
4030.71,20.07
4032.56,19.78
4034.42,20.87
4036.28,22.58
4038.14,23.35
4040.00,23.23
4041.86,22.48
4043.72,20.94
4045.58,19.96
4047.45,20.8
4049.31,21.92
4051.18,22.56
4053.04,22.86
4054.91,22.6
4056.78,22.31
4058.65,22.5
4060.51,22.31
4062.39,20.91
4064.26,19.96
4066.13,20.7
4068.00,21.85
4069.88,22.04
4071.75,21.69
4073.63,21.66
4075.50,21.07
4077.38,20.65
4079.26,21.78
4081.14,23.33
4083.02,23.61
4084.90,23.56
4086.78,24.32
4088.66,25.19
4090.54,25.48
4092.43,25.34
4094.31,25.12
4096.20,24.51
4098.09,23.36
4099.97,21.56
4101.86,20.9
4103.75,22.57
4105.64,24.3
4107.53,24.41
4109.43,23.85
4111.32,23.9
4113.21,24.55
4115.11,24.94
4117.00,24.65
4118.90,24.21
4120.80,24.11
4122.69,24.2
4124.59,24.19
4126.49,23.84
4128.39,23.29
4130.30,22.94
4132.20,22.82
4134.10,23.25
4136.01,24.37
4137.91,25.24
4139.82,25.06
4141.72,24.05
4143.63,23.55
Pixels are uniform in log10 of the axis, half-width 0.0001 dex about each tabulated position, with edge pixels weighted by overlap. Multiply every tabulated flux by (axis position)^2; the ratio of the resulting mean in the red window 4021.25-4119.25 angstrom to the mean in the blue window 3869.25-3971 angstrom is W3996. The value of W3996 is 1.88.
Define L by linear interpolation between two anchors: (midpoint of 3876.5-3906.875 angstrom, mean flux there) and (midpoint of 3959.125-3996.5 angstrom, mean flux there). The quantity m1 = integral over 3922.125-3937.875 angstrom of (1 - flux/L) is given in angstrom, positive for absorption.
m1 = 8.54 angstrom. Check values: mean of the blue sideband 14.9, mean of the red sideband 14.6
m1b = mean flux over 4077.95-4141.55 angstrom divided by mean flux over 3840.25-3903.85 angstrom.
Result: 1.55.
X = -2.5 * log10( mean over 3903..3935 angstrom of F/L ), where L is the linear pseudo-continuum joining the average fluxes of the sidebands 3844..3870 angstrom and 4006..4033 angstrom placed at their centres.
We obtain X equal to 0.39 mag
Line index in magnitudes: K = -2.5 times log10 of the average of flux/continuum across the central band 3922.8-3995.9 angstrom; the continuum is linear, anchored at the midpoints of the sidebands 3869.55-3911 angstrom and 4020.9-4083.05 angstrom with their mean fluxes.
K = 0.389 mag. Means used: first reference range 15.2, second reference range 21.8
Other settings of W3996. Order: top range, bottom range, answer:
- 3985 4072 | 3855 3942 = 1.68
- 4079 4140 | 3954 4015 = 1.51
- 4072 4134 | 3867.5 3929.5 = 1.75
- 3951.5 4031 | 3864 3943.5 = 1.39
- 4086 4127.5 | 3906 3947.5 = 2.30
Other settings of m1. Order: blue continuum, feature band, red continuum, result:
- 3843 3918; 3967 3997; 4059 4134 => 5.46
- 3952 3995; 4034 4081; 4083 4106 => -1.68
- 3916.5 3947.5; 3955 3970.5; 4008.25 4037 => 3.06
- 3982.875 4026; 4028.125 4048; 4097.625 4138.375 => 0.31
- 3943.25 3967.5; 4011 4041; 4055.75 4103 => -4.95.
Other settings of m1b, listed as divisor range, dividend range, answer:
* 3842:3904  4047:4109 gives 1.46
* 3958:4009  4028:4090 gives 1.36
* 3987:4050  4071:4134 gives 1.11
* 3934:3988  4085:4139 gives 1.86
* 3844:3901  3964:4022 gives 1.14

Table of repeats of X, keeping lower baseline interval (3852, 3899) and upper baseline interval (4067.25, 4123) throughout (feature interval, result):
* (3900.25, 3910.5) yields 0.05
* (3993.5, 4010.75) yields -0.03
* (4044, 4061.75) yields 0.00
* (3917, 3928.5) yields 0.33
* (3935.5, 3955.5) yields 0.40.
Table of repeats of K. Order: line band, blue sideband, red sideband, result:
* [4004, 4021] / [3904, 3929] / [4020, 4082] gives -0.104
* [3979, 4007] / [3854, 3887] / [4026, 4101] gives -0.010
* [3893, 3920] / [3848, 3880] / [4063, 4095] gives 0.072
